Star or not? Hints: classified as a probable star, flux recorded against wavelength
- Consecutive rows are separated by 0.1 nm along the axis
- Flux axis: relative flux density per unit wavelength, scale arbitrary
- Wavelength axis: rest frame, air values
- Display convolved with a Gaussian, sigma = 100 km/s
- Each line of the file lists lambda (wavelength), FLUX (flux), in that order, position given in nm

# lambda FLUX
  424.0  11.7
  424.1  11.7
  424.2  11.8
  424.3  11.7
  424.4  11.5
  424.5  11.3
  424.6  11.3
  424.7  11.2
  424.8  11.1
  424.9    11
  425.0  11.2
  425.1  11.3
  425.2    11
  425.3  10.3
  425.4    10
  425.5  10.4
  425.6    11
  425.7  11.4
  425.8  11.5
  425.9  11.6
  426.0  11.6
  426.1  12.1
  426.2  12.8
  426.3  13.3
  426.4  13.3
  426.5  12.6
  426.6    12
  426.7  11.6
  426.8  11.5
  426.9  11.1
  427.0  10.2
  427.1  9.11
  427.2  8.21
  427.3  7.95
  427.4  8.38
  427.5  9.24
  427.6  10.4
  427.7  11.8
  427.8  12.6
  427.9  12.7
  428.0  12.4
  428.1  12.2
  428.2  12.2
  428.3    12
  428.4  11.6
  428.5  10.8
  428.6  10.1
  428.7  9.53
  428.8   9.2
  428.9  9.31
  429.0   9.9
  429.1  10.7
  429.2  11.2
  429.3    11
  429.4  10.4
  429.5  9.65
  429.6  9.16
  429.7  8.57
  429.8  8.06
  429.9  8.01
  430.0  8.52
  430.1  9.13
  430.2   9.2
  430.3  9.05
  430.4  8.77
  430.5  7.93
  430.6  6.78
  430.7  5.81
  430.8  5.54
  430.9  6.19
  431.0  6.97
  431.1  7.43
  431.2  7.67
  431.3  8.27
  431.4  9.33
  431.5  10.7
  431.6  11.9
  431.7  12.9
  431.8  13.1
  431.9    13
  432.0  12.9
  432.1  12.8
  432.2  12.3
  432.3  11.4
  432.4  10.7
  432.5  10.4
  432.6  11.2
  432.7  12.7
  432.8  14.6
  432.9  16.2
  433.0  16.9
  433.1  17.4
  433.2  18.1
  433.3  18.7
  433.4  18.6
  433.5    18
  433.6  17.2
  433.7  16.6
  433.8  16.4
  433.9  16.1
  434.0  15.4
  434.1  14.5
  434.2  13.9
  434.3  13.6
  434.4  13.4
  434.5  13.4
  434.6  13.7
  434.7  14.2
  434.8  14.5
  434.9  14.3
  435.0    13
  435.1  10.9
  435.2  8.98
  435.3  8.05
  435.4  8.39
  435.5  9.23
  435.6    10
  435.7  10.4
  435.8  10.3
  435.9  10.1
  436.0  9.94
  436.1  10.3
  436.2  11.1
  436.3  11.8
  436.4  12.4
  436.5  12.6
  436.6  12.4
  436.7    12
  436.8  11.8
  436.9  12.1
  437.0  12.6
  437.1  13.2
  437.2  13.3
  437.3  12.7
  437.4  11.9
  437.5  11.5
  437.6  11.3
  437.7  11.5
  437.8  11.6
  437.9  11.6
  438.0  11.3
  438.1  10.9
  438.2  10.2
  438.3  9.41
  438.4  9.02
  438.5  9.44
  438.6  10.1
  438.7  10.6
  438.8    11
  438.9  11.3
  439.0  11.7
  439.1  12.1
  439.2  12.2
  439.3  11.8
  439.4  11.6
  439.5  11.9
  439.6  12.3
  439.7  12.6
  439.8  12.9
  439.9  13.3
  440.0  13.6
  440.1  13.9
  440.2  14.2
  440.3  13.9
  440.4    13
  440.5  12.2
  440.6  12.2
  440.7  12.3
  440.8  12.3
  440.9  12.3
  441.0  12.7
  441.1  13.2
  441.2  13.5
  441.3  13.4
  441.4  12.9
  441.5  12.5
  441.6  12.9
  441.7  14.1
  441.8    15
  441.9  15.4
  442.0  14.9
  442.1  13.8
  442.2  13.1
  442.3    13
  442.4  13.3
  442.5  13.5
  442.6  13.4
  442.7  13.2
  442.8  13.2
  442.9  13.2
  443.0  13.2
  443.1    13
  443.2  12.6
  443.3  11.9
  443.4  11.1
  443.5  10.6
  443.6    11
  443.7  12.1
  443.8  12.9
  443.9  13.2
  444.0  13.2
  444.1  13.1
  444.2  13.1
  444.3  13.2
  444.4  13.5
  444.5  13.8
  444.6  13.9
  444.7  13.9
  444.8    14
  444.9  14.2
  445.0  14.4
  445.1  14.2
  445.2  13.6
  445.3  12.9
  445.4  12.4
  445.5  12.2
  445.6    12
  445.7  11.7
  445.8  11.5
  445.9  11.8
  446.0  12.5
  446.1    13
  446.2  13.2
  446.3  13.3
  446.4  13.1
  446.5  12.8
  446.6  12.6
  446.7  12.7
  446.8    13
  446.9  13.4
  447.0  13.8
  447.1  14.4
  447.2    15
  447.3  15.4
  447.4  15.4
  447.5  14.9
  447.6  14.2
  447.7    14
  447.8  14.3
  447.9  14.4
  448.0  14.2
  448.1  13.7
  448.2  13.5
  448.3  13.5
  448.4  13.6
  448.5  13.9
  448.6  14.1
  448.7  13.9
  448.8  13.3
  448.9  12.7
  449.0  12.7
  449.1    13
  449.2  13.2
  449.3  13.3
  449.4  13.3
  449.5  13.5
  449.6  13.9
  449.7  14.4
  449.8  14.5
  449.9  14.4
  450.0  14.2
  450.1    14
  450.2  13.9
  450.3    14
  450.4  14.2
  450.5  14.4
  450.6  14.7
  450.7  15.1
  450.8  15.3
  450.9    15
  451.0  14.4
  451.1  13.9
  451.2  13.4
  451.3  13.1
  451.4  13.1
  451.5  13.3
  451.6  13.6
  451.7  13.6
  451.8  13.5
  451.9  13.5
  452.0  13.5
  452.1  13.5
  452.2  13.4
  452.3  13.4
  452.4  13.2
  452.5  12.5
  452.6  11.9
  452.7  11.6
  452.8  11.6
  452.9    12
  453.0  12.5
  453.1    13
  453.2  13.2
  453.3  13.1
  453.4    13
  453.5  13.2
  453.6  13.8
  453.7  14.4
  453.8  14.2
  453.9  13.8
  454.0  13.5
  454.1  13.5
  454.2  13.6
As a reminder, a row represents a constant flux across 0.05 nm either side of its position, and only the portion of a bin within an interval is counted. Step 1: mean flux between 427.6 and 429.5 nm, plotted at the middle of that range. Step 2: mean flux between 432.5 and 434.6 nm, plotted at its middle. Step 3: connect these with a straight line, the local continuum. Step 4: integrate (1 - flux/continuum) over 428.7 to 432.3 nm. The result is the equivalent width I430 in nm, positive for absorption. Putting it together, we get 0.92 nm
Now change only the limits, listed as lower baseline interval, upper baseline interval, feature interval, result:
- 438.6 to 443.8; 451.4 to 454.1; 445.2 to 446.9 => 0.04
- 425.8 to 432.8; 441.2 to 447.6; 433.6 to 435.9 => -0.27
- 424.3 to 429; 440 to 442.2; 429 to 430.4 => 0.26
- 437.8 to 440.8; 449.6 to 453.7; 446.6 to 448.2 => -0.14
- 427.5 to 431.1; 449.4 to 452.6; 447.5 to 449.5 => -0.04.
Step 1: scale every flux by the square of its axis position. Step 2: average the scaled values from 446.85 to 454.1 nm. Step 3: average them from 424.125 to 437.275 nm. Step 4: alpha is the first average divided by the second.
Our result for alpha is 1.3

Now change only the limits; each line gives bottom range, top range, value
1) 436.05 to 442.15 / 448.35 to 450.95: 1.19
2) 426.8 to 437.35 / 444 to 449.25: 1.25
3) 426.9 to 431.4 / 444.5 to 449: 1.55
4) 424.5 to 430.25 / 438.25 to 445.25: 1.28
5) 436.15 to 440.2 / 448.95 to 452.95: 1.22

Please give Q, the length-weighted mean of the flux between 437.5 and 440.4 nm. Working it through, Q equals 11.7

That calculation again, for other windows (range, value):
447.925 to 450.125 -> 13.7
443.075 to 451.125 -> 13.5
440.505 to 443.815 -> 13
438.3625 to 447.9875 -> 13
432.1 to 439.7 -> 12.5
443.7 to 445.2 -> 13.6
